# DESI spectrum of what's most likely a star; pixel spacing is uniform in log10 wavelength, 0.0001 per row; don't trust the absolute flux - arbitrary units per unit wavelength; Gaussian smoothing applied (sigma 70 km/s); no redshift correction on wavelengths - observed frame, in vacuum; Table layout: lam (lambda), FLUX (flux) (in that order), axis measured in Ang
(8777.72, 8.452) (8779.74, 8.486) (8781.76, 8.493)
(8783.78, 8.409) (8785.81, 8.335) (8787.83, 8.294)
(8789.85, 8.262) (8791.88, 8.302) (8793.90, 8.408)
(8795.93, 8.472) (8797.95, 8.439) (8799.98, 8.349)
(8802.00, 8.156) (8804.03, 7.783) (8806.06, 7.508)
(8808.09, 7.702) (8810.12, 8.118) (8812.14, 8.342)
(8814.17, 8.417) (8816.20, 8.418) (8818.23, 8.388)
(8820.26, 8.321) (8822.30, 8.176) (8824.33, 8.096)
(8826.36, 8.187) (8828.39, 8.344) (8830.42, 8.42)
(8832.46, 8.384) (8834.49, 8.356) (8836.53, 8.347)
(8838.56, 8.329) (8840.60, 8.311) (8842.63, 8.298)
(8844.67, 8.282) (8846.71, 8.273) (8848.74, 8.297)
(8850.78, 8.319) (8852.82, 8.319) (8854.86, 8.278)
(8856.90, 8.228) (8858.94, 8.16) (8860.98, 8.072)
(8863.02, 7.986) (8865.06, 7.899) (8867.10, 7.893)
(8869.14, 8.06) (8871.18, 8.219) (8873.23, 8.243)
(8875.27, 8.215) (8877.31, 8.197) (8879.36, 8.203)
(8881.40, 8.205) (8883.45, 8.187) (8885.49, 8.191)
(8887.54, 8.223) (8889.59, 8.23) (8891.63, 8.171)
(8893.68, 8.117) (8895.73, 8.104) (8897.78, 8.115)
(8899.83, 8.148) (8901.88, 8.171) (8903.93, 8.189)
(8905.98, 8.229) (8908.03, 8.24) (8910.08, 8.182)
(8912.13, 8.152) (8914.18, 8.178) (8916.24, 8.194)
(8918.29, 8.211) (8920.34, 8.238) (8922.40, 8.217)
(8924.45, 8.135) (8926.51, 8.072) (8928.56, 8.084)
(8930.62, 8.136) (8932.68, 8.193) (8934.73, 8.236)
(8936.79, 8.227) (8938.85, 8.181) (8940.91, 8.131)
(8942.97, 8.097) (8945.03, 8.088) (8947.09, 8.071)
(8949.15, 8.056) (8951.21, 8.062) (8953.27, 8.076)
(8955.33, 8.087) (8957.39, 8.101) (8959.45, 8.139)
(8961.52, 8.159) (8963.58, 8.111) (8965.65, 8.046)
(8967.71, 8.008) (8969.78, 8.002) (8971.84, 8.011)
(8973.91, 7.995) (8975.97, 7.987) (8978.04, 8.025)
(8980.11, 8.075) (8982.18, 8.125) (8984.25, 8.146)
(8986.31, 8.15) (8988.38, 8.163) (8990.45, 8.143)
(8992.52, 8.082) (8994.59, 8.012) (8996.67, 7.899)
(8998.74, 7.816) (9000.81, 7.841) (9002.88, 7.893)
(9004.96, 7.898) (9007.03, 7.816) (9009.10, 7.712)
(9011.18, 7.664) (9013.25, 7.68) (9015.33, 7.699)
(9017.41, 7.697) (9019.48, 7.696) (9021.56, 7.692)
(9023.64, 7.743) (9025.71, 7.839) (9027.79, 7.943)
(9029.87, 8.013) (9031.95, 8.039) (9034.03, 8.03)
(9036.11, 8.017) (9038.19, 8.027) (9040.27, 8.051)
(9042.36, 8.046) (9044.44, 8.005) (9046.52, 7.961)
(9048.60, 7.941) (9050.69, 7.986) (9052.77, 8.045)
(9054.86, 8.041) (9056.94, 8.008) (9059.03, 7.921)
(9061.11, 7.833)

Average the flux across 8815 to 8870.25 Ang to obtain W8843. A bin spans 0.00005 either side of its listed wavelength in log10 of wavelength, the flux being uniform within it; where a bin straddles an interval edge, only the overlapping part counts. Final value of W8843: 8.24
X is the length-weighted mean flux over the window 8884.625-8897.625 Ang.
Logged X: 8.16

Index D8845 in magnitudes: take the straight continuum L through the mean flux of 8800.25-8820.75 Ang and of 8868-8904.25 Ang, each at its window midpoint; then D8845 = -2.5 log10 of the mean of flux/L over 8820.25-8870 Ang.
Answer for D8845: -0.01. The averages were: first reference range 8.12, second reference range 8.18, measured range 8.22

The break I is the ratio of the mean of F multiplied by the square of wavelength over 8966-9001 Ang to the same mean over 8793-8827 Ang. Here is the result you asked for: 1.02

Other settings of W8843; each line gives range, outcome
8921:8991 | 8.1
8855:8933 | 8.16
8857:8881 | 8.11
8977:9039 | 7.92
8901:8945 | 8.17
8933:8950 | 8.14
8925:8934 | 8.13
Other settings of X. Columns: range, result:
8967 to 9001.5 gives 8.03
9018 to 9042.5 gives 7.92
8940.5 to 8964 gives 8.1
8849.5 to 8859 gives 8.27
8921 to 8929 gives 8.13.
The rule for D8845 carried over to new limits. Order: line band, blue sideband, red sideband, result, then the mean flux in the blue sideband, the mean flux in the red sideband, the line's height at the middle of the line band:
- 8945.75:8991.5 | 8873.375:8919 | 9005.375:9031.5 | -0.02 mag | 8.19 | 7.78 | 7.94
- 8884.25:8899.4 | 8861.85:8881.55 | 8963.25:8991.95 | -0.01 mag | 8.11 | 8.07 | 8.1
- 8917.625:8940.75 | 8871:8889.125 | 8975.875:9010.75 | -0.01 mag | 8.21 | 7.98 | 8.11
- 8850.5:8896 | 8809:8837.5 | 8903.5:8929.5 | 0.01 mag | 8.31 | 8.18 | 8.24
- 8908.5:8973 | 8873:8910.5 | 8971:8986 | 0.00 mag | 8.19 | 8.06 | 8.11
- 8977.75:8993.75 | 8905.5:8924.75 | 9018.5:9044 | -0.01 mag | 8.2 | 7.93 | 8.04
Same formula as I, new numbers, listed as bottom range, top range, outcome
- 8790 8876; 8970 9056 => 1.01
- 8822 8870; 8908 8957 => 1.01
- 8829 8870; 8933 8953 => 1.01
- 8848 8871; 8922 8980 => 1.02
